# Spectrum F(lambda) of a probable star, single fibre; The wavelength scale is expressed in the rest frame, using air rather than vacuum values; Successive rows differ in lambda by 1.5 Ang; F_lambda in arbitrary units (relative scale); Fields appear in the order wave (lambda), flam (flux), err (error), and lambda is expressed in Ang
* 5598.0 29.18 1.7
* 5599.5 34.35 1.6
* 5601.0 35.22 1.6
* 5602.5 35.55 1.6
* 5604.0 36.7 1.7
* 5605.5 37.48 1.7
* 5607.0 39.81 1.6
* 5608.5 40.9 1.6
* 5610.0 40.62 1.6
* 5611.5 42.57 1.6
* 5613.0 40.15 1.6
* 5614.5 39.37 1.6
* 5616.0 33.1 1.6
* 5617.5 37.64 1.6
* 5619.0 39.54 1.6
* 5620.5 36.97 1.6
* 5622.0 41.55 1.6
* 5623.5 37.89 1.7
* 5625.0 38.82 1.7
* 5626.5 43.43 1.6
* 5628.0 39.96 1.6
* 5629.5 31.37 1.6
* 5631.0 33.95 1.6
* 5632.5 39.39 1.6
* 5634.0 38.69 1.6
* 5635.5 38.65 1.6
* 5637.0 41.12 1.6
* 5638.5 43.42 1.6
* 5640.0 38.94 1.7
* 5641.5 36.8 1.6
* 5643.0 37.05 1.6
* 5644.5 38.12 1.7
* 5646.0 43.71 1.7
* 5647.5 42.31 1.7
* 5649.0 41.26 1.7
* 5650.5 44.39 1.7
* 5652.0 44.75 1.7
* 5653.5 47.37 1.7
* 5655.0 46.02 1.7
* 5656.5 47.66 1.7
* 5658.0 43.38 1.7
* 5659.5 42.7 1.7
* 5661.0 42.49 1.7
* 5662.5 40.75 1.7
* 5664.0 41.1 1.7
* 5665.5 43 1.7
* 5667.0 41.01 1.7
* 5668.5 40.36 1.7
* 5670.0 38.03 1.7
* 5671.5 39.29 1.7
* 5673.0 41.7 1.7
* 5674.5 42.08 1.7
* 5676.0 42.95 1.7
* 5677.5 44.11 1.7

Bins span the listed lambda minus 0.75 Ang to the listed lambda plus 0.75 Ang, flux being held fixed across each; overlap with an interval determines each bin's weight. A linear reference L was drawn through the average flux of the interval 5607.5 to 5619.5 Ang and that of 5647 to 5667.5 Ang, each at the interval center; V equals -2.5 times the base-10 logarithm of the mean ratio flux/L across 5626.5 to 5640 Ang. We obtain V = 0.07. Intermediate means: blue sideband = 39.2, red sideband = 43.5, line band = 38.6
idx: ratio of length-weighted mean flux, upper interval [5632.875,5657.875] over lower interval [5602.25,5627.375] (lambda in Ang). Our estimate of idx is 1.07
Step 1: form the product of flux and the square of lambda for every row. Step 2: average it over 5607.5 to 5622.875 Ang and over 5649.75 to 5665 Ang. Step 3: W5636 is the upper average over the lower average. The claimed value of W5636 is 1.14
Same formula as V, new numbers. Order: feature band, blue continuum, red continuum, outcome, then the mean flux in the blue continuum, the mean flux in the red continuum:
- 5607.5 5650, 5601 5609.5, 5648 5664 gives 0.04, 37.9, 43.9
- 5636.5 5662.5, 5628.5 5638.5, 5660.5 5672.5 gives -0.09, 37.7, 40.7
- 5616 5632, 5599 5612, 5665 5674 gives 0.03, 38.1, 40.5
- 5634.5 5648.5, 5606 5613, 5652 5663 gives 0.08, 40.8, 44.4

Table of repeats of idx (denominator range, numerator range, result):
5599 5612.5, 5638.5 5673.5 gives 1.09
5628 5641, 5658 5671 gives 1.08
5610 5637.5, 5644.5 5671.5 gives 1.11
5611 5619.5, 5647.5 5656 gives 1.16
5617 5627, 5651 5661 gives 1.15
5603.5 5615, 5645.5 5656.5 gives 1.12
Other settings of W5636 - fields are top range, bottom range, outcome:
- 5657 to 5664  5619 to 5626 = 1.10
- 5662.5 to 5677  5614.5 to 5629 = 1.08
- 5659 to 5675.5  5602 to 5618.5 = 1.09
